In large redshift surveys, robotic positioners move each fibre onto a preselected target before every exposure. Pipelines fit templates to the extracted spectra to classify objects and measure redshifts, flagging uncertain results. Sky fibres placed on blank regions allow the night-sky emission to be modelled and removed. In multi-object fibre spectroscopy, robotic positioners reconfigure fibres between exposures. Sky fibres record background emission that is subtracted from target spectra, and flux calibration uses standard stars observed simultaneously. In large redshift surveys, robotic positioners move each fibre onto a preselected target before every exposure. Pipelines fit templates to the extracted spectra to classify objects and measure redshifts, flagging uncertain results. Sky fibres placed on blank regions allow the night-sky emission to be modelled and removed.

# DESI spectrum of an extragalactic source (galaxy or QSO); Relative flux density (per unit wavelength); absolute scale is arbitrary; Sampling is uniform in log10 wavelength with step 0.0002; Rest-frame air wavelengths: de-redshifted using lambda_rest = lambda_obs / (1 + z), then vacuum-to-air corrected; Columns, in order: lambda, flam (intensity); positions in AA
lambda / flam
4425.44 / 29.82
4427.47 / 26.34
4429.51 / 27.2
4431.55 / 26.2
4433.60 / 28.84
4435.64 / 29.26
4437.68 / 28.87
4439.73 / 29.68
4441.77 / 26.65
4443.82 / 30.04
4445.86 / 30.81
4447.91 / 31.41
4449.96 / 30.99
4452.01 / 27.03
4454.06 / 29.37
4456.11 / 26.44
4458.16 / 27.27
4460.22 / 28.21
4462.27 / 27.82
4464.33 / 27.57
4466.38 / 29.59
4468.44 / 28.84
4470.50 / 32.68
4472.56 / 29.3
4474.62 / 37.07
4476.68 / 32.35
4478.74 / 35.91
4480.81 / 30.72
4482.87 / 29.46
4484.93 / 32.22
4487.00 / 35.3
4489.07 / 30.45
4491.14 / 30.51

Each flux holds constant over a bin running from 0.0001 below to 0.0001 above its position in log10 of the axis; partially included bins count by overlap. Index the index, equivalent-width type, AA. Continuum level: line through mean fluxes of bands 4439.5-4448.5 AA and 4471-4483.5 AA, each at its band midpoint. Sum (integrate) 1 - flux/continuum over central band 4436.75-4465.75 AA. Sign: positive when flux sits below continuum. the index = 1.5 AA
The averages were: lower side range 29.7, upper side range 32.6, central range 28.7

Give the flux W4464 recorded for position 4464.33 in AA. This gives 27.57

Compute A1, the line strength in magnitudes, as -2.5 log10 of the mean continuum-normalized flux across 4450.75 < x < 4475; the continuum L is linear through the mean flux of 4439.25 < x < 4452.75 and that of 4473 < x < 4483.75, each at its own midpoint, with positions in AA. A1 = 0.082 mag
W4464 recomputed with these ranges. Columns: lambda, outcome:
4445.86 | 30.81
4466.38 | 29.59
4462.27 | 27.82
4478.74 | 35.91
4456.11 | 26.44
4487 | 35.3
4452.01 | 27.03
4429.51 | 27.2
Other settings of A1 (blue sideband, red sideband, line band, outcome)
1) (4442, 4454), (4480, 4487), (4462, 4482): -0.012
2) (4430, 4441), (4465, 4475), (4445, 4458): 0.016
